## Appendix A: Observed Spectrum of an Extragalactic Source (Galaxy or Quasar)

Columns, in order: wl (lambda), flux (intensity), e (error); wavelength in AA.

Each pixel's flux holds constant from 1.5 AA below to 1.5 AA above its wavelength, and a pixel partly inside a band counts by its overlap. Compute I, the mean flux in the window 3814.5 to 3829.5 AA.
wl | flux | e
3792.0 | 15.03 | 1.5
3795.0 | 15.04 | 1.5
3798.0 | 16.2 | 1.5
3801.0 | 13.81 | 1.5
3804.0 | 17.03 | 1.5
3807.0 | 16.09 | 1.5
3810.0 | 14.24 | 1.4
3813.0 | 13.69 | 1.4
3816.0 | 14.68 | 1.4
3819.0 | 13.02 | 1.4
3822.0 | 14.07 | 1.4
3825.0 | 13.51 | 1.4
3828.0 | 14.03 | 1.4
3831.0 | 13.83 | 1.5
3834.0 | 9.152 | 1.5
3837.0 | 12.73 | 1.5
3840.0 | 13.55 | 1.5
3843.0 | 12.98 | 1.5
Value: 13.9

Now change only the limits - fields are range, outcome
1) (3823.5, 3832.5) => 13.8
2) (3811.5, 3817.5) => 14.2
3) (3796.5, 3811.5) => 15.5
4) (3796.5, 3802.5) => 15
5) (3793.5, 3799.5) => 15.6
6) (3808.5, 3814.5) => 14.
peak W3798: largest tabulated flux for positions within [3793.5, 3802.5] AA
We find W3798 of 16.2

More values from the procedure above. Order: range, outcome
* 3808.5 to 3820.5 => 14.68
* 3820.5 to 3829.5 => 14.07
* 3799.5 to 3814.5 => 17.03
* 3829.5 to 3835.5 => 13.83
